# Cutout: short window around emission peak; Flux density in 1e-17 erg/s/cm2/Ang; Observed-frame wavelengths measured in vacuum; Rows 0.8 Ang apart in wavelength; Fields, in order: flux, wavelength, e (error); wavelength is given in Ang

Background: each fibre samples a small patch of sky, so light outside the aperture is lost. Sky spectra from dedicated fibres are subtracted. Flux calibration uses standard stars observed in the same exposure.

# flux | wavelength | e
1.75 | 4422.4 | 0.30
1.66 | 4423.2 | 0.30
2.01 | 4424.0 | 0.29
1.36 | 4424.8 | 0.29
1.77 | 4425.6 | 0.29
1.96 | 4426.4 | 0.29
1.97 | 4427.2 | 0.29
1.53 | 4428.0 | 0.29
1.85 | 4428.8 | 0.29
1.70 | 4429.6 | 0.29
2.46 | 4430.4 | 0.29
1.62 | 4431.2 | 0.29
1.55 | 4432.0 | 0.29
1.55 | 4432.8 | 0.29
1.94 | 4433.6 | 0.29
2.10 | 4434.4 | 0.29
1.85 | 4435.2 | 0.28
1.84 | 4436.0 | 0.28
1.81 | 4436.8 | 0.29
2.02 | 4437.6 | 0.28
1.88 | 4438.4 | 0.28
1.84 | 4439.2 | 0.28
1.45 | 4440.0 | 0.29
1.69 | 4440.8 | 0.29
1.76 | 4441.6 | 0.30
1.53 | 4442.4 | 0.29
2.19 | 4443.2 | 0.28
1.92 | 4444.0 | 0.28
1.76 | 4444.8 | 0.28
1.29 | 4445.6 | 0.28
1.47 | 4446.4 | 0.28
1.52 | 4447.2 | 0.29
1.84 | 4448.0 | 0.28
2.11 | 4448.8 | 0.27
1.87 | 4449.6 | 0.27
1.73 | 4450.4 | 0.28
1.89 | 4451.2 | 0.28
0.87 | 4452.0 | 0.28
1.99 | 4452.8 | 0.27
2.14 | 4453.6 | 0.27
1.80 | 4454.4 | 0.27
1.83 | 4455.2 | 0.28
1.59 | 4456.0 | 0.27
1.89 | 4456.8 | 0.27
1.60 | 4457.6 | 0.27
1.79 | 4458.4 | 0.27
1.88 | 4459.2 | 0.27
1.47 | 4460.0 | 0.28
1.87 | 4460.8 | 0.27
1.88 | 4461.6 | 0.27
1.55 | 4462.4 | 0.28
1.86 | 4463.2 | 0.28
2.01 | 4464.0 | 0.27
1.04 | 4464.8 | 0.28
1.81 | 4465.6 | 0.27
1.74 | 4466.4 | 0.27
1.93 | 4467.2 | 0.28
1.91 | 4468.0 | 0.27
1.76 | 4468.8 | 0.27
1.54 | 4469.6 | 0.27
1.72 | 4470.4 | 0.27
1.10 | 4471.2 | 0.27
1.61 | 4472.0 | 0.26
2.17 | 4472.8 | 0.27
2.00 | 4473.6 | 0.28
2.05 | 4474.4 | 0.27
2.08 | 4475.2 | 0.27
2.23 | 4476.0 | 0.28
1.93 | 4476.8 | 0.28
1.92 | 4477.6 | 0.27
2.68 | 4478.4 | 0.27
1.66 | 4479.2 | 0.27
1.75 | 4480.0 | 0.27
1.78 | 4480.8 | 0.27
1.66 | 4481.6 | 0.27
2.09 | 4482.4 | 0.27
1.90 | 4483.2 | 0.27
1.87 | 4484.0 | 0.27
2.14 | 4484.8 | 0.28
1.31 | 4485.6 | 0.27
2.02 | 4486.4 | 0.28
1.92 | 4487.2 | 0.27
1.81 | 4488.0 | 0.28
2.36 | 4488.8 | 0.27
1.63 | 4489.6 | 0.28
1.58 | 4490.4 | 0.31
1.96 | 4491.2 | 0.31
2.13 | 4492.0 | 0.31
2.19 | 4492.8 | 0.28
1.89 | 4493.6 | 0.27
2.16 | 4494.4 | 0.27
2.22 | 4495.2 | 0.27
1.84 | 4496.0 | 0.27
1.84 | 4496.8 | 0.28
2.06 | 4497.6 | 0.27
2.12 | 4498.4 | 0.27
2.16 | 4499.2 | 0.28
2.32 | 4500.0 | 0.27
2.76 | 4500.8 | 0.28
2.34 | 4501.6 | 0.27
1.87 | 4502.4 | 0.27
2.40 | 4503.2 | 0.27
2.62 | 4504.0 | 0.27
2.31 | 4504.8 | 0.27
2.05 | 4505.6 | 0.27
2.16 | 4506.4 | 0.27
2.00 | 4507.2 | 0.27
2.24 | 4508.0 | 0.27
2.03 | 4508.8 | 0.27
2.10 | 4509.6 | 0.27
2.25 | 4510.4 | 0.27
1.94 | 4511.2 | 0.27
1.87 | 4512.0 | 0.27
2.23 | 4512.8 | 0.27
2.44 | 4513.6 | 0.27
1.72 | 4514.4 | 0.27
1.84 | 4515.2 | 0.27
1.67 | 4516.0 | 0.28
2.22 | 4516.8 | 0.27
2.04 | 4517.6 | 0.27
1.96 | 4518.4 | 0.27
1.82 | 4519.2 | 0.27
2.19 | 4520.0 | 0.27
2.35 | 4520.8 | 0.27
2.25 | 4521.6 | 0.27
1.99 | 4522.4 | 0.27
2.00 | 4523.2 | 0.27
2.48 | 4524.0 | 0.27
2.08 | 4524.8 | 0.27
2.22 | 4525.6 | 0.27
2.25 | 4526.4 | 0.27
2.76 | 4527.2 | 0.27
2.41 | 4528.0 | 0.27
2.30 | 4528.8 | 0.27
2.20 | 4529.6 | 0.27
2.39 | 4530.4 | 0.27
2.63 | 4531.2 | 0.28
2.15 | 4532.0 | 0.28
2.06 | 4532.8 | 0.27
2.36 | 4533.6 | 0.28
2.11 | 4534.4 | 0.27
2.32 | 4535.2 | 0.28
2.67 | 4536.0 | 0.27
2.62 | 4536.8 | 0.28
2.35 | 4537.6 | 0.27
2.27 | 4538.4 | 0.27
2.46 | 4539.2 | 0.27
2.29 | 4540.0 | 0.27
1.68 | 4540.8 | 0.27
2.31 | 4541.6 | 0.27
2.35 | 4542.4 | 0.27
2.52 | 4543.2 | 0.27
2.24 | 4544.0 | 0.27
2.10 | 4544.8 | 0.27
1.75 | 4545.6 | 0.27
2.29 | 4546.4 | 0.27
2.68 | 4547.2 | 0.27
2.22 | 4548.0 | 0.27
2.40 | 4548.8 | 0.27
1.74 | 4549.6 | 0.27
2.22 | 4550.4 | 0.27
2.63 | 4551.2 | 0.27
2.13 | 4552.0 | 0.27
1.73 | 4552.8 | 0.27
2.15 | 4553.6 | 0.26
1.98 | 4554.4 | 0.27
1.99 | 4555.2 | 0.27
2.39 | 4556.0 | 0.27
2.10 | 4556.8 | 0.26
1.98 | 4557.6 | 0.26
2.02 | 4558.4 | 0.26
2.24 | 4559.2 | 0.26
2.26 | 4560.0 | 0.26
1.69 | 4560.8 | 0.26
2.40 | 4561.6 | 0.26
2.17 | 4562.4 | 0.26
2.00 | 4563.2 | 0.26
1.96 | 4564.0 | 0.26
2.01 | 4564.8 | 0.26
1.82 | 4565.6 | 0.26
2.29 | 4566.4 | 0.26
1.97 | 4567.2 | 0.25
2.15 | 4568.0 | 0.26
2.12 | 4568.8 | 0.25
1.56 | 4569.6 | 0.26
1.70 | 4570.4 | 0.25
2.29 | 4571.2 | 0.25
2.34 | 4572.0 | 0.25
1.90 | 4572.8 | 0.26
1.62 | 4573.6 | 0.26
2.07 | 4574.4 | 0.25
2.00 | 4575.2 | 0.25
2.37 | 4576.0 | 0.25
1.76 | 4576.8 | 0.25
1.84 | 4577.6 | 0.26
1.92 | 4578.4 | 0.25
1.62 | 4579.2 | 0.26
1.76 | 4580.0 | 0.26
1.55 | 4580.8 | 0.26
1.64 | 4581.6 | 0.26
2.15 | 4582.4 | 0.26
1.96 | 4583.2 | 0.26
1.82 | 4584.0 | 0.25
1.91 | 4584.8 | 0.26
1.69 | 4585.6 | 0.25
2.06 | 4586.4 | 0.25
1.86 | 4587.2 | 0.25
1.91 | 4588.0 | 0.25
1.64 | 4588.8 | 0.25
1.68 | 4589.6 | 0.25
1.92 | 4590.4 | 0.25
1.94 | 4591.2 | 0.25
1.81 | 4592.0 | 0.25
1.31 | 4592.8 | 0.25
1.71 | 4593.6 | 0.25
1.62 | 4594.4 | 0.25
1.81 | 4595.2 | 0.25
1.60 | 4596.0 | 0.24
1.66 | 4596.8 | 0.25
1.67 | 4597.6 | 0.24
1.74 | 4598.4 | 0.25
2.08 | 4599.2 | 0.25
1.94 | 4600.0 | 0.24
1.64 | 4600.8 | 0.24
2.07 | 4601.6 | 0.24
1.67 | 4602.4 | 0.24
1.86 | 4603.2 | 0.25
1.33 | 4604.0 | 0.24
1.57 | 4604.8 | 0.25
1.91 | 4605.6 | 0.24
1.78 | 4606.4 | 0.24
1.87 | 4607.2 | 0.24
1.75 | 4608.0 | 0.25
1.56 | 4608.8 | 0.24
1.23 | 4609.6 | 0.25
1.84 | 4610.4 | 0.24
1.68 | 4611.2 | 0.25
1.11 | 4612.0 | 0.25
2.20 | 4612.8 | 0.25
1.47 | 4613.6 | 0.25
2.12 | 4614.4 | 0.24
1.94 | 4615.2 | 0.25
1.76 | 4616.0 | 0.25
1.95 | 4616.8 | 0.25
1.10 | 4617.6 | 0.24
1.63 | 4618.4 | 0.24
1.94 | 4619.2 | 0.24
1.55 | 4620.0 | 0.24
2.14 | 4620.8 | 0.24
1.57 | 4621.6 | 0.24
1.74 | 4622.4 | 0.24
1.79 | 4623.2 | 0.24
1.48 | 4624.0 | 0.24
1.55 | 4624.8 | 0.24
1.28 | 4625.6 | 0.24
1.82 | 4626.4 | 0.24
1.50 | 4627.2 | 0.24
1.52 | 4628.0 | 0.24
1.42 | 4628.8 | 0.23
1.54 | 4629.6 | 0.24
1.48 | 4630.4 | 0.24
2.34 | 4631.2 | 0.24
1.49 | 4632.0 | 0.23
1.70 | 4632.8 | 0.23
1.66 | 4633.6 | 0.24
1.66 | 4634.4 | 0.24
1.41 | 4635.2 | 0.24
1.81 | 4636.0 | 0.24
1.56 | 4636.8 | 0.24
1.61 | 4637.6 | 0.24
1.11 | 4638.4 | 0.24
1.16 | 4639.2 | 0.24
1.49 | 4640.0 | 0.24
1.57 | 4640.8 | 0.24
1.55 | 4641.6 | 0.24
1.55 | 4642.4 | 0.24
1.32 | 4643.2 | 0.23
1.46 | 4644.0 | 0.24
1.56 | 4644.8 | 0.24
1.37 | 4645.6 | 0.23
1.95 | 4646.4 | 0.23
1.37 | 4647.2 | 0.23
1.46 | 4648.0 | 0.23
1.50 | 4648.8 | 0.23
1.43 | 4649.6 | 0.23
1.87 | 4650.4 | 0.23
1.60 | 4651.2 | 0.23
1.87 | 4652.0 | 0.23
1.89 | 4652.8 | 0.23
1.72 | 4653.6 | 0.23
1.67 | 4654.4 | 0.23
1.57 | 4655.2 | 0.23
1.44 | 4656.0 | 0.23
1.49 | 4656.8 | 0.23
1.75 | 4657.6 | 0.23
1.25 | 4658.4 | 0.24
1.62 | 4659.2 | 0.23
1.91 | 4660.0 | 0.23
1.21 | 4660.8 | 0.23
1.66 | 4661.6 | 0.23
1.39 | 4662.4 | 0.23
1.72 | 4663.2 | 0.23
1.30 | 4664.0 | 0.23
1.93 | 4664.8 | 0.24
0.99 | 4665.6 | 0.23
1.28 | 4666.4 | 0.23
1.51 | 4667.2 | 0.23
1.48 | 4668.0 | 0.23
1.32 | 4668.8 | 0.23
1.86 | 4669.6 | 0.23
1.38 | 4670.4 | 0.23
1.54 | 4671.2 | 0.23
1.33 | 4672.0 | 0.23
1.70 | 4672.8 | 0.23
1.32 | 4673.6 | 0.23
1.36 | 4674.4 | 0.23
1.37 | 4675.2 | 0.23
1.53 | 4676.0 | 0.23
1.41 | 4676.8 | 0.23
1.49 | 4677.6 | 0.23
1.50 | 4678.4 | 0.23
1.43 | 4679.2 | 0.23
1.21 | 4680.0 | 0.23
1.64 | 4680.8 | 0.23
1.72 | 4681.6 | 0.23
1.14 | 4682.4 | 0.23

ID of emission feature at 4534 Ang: C III] 1909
